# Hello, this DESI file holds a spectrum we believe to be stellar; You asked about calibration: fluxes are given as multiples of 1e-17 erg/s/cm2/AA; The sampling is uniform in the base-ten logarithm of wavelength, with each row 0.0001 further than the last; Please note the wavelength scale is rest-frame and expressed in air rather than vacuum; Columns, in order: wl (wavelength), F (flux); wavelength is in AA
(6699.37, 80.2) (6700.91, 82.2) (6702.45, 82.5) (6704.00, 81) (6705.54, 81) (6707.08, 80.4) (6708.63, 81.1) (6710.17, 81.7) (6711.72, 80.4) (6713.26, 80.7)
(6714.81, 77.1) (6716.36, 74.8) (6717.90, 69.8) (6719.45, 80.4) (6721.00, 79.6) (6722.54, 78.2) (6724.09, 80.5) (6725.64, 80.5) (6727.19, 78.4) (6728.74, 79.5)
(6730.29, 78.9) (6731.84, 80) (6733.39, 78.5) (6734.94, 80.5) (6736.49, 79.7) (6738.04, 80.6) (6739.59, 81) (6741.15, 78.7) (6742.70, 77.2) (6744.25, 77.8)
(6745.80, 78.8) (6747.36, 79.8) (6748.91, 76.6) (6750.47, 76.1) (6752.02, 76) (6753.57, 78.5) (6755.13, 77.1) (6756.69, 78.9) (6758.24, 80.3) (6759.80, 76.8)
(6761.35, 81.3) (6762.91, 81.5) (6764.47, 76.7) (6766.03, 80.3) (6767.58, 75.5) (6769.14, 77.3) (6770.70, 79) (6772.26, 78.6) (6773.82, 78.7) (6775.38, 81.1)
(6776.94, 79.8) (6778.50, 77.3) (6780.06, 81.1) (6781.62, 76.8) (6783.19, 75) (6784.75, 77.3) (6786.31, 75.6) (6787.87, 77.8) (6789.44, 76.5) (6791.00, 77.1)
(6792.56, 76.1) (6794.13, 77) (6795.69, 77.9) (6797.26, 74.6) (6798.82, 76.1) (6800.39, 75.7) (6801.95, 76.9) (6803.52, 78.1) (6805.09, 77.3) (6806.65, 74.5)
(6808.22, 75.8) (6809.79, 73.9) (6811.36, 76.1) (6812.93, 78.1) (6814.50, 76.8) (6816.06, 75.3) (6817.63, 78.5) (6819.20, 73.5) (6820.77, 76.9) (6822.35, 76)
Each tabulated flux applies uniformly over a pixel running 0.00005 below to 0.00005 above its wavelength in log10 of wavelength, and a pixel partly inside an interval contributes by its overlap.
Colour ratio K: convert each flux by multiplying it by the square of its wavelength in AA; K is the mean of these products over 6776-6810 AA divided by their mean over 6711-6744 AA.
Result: 0.99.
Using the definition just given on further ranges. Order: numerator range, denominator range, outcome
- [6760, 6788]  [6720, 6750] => 1.00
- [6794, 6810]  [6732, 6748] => 0.98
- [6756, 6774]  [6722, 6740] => 1.00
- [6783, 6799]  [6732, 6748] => 0.98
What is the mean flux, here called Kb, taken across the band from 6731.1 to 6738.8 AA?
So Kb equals 79.9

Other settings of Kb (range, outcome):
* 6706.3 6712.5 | 81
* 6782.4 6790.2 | 76.4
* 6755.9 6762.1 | 79.4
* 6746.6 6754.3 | 77.5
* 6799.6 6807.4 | 76.5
